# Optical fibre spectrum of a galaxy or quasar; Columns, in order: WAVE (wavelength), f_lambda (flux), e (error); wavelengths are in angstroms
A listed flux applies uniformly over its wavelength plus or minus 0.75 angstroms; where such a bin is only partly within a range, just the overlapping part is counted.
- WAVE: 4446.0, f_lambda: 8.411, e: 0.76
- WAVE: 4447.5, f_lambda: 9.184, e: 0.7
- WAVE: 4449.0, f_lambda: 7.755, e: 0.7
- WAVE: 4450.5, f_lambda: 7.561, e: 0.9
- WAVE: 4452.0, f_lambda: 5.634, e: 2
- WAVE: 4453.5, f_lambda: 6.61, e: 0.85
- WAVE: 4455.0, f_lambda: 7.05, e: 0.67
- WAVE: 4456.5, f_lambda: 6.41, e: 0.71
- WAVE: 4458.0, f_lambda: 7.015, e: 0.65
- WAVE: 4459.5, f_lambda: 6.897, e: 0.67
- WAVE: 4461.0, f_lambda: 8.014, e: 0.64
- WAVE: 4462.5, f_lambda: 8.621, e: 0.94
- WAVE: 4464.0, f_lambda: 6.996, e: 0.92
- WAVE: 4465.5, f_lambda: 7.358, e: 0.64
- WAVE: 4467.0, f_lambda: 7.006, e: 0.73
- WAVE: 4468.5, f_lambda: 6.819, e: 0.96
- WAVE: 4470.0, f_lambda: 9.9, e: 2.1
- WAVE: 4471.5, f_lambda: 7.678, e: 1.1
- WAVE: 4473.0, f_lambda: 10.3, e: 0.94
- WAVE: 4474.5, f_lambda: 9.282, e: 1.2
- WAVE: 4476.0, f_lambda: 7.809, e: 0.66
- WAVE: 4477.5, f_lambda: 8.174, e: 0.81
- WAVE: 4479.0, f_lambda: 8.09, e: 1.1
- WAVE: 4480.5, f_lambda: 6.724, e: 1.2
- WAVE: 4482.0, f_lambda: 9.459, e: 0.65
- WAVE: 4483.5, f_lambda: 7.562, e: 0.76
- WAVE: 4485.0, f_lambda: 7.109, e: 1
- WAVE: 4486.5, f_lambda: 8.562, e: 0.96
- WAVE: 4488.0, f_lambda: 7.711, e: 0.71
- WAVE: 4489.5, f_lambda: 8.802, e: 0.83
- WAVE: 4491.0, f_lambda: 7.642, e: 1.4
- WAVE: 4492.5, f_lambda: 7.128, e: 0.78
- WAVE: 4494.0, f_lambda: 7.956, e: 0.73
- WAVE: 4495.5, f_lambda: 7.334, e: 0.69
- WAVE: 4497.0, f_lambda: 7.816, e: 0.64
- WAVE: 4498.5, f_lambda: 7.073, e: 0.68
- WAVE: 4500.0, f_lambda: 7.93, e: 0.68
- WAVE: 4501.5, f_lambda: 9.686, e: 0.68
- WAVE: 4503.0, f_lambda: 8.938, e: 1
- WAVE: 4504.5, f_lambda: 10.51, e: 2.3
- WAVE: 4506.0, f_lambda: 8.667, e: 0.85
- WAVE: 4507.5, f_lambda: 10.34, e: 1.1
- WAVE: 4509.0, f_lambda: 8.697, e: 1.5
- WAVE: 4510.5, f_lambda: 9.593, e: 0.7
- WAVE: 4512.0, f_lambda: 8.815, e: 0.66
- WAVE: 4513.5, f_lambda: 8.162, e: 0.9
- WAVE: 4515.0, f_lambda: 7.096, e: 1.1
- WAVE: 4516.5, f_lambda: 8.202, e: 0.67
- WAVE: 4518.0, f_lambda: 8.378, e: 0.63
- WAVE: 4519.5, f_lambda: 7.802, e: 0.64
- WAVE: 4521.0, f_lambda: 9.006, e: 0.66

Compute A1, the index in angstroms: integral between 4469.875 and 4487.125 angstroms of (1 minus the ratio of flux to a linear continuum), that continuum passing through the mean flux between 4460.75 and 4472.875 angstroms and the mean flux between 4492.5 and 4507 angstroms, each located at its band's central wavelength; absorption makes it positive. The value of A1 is -0.5 angstroms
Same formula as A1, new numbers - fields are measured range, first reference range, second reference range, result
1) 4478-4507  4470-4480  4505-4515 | 2.0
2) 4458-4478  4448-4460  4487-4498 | -2.2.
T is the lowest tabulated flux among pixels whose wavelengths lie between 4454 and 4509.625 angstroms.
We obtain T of 6.41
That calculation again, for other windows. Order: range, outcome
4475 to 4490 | 6.724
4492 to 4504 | 7.073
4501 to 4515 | 7.096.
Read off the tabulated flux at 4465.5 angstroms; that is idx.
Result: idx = 7.358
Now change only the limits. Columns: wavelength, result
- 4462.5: 8.621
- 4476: 7.809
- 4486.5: 8.562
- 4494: 7.956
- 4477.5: 8.174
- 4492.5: 7.128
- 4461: 8.014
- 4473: 10.3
